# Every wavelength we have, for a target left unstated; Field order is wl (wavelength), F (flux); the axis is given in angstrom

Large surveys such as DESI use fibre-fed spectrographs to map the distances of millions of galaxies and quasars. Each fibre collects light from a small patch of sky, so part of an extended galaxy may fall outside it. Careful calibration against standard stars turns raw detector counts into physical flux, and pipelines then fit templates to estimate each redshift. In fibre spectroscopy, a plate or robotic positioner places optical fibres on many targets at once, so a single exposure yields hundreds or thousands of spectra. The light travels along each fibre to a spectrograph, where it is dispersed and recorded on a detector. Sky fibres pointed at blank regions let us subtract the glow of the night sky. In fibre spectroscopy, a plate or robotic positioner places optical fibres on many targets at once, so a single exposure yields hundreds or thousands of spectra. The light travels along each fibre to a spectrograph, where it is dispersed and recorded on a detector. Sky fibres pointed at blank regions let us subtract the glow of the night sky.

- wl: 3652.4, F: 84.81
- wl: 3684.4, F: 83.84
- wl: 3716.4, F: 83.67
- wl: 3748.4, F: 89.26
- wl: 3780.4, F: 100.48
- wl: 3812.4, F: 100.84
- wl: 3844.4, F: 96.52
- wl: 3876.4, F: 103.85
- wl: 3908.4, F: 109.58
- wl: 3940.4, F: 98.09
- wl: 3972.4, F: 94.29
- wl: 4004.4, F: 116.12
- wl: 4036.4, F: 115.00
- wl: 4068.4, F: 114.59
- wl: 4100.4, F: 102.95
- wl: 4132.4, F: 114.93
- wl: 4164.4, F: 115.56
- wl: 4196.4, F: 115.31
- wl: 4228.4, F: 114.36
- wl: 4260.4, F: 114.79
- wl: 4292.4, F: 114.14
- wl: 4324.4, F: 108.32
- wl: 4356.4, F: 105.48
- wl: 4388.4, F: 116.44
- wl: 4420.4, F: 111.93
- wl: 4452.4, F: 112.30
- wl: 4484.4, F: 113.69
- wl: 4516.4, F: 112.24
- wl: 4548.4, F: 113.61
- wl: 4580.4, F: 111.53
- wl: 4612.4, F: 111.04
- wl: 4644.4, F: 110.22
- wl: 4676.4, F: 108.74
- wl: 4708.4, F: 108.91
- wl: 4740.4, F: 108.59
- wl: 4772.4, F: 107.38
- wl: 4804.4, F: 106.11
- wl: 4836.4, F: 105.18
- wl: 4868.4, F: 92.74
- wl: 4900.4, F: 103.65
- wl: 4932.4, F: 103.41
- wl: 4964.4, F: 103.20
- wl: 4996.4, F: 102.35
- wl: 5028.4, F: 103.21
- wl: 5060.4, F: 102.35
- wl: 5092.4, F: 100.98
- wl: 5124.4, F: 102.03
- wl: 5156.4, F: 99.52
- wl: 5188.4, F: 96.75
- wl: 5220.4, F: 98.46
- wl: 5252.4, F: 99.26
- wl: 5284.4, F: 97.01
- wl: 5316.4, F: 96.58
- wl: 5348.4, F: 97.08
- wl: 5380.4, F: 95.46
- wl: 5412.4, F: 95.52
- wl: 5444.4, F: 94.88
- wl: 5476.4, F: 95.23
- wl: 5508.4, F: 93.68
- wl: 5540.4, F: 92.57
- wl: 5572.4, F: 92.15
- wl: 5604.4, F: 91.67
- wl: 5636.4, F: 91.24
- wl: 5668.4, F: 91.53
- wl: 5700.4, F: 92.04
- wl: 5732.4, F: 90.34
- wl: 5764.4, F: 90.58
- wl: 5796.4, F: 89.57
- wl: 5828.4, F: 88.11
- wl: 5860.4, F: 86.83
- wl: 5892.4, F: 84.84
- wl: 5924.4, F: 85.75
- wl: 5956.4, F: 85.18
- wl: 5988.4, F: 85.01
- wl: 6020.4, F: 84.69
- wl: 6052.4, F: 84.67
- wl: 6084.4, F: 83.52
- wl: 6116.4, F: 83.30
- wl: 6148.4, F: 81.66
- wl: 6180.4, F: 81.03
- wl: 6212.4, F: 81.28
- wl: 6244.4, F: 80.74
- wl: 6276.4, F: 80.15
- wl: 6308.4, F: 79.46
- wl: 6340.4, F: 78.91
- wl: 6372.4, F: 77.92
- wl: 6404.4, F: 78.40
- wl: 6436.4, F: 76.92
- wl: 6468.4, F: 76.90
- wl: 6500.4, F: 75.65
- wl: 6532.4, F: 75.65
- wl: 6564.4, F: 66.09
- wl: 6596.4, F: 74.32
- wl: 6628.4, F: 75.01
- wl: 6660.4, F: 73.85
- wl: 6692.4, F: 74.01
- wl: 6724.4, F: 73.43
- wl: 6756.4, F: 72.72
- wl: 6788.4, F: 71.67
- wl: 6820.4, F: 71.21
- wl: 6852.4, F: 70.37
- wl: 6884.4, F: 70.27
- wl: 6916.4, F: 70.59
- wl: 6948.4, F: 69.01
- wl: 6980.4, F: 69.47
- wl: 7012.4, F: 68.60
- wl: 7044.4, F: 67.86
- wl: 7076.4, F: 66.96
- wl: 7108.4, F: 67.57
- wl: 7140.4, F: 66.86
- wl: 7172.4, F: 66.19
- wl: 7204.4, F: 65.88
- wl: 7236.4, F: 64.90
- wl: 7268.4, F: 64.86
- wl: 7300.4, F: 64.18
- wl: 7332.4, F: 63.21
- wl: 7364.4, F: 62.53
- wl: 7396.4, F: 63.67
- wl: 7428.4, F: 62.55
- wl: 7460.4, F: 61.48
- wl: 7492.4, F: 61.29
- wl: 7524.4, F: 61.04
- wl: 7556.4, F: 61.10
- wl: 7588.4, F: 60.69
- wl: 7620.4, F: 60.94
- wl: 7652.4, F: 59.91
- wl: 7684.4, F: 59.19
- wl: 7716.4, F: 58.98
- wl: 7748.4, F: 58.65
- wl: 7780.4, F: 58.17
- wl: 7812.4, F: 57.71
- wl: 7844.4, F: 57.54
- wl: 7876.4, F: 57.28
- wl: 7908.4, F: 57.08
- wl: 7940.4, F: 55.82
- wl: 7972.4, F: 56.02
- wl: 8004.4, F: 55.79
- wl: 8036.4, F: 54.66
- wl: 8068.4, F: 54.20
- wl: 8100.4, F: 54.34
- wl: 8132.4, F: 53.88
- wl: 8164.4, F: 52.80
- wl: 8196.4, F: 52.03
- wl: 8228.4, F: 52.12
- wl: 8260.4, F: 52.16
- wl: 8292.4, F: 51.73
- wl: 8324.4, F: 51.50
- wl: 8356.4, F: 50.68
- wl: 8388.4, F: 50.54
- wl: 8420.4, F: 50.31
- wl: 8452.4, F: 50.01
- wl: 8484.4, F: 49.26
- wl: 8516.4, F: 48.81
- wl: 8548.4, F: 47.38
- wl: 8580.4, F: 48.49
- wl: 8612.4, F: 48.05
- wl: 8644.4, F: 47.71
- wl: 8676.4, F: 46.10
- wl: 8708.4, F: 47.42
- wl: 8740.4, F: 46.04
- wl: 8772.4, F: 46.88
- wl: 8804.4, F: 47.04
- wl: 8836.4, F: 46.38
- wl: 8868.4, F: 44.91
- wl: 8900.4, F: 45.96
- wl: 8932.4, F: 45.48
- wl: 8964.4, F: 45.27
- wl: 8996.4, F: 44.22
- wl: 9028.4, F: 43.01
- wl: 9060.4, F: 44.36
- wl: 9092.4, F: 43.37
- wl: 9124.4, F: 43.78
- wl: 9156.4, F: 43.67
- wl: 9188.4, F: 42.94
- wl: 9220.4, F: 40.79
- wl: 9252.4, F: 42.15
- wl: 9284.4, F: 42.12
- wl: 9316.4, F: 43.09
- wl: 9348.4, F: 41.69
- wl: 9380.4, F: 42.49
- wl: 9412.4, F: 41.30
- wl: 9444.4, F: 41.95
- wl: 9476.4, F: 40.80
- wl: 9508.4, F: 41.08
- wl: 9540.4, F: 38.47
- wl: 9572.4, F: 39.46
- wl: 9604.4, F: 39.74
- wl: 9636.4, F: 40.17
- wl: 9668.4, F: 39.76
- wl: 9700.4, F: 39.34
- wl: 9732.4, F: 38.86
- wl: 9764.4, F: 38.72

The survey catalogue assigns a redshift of 0.00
